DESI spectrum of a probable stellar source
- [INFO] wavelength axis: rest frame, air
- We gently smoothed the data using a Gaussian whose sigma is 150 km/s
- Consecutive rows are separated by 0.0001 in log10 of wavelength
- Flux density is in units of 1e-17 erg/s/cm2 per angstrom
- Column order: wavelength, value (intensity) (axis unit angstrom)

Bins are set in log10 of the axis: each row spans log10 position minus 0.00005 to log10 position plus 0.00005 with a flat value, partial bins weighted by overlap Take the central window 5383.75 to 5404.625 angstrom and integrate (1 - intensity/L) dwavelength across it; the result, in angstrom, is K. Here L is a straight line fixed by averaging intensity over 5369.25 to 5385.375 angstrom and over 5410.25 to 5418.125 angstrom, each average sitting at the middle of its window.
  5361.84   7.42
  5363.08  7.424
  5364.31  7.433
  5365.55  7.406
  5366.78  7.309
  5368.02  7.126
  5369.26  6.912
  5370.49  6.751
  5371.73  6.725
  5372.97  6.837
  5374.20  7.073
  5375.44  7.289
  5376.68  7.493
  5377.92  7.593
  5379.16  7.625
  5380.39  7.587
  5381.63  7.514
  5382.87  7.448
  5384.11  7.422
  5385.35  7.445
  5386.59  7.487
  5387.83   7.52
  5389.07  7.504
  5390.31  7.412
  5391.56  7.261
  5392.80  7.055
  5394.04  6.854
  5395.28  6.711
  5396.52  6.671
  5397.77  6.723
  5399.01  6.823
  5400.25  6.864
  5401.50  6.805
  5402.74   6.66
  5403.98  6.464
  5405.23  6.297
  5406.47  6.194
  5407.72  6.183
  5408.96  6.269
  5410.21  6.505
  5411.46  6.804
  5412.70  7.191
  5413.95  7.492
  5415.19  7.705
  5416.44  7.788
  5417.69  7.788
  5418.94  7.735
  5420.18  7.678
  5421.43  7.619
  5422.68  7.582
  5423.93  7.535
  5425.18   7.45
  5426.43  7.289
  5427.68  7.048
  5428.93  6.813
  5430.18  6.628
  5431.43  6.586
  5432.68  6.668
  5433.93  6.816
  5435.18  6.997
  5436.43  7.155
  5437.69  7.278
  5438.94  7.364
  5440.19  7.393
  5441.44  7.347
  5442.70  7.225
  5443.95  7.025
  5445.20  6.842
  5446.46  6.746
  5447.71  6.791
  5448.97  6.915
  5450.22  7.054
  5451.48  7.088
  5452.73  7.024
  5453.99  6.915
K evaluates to 0.8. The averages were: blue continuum 7.28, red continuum 7.38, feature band 7.03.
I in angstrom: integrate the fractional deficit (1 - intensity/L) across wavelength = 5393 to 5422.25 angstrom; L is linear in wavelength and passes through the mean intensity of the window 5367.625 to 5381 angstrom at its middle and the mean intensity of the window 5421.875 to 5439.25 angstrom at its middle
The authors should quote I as 0.7 angstrom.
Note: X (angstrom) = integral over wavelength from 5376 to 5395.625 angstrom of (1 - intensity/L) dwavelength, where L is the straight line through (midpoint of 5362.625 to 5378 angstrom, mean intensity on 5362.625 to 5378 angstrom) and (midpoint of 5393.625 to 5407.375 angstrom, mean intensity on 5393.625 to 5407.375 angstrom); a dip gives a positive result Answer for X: -1.4 angstrom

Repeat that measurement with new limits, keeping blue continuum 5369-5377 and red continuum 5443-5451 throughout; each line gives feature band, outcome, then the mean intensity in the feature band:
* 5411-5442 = -1.5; 7.27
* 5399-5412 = 0.8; 6.52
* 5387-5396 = -0.3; 7.19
